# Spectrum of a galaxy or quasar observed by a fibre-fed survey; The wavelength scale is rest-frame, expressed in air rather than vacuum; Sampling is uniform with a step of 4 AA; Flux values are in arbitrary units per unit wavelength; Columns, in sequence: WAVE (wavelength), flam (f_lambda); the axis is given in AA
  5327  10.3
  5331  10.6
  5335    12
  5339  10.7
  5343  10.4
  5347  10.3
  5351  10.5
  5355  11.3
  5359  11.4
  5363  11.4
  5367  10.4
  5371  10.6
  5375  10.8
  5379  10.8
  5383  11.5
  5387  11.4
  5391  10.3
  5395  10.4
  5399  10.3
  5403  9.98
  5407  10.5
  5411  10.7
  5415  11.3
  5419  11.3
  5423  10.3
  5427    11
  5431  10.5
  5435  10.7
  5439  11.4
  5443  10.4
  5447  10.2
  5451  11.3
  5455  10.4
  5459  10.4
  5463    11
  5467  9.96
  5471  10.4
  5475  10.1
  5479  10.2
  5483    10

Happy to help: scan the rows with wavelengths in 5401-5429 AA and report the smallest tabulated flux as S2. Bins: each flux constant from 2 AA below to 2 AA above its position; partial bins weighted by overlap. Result 9.98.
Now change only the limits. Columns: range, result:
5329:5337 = 10.6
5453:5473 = 9.96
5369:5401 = 10.3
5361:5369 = 10.4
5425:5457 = 10.2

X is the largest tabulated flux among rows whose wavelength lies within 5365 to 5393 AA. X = 11.5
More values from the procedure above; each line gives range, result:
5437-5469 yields 11.4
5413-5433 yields 11.3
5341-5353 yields 10.5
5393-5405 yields 10.4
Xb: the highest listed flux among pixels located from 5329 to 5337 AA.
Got 12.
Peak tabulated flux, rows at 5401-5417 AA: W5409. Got 11.3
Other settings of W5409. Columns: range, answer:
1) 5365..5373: 10.6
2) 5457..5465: 11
